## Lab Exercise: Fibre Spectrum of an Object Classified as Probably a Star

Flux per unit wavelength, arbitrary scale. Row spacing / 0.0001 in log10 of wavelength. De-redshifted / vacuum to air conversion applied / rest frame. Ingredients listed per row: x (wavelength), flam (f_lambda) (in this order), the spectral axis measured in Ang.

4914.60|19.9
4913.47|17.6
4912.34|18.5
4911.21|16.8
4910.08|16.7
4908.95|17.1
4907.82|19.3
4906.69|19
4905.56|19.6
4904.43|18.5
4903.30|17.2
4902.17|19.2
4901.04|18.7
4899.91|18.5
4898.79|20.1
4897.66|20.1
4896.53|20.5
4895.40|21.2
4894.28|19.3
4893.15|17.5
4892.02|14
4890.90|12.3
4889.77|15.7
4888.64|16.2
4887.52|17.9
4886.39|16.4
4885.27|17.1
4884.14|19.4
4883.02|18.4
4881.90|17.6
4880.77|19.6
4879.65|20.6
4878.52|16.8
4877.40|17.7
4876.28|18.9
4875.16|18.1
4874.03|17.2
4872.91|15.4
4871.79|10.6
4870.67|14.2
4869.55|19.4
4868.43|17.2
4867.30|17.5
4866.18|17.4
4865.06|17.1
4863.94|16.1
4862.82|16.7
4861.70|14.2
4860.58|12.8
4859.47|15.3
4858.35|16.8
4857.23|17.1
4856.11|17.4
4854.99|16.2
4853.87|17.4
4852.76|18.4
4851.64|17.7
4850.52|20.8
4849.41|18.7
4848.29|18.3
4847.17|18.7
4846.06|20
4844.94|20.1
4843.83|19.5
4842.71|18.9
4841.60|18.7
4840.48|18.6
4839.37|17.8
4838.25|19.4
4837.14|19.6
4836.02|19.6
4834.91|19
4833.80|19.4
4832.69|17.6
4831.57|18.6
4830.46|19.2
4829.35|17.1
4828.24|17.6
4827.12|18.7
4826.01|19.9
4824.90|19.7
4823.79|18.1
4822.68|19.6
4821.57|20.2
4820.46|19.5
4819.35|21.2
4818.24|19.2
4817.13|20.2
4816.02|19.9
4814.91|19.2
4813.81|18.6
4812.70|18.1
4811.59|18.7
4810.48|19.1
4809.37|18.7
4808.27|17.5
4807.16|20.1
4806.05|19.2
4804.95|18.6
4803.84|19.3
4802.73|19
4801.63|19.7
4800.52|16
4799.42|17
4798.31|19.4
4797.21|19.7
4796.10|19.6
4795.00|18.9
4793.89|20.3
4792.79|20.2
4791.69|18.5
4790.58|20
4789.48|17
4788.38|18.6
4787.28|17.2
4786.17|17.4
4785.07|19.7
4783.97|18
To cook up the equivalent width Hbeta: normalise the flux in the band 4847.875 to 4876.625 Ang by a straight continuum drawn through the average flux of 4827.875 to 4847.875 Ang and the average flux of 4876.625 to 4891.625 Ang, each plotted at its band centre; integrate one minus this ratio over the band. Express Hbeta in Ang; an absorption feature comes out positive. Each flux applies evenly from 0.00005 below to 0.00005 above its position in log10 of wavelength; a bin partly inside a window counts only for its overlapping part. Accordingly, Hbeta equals 2.1 Ang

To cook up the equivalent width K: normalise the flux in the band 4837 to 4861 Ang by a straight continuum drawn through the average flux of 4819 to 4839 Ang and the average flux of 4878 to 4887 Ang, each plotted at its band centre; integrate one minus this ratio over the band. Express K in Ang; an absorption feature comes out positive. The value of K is 0.8 Ang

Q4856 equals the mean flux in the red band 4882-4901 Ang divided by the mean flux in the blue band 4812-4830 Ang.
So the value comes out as 0.93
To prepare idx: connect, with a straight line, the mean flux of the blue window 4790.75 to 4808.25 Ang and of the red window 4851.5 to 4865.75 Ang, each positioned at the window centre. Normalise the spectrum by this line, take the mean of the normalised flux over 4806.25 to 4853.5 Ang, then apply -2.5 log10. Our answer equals -0.08 mag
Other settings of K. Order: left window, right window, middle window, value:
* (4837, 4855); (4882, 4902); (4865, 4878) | 1.1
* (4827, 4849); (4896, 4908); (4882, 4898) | 1.3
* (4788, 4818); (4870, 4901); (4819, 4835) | -0.4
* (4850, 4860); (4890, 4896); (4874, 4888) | -0.9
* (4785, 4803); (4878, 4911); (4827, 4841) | -0.1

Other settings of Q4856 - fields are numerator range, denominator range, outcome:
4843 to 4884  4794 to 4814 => 0.93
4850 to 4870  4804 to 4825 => 0.88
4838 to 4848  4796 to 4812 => 1.02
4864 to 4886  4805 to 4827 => 0.90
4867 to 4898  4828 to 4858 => 0.94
